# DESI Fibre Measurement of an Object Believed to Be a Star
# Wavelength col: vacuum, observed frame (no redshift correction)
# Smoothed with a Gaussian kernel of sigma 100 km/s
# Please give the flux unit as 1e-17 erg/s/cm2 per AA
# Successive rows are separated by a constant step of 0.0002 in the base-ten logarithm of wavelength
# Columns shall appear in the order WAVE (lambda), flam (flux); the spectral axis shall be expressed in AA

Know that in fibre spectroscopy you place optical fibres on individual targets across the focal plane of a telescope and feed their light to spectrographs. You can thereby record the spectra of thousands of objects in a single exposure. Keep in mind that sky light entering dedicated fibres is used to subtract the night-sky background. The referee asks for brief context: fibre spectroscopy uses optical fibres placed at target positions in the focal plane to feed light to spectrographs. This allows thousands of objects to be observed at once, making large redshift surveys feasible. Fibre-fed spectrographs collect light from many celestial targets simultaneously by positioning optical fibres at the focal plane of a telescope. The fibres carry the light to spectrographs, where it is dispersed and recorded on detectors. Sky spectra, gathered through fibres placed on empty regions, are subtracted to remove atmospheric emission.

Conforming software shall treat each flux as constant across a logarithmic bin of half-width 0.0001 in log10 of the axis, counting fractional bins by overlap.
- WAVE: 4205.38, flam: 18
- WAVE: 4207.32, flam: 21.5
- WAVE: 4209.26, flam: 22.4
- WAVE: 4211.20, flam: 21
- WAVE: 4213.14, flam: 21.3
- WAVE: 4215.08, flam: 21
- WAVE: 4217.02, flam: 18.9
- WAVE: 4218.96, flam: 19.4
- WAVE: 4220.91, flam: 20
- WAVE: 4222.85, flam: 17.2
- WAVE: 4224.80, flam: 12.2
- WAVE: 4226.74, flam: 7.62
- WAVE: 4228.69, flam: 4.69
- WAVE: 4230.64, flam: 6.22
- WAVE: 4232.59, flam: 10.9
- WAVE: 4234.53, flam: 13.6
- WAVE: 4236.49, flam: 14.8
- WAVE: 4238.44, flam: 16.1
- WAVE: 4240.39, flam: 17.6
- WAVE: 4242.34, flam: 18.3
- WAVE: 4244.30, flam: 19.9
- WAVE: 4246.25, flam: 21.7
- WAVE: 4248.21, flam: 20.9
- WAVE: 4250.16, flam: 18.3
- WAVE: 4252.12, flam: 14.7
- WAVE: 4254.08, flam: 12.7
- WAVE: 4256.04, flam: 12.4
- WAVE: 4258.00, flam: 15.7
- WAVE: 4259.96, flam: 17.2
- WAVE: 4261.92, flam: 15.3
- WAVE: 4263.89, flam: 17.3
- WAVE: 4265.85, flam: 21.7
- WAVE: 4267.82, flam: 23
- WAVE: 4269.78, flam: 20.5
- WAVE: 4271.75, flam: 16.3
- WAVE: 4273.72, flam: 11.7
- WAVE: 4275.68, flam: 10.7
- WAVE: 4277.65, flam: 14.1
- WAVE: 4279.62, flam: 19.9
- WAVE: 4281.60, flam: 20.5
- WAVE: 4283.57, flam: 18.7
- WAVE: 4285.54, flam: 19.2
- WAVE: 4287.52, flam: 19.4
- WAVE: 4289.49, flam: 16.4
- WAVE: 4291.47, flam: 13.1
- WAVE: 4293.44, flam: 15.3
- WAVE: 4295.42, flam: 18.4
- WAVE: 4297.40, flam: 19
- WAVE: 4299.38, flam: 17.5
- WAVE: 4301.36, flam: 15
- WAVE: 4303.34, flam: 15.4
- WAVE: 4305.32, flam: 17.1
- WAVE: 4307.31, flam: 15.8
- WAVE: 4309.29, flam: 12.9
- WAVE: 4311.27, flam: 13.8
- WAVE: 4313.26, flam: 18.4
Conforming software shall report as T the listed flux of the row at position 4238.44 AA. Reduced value 16.1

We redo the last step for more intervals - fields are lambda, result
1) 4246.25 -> 21.7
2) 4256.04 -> 12.4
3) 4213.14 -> 21.3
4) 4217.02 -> 18.9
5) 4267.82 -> 23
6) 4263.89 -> 17.3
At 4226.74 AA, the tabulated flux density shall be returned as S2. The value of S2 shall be 7.62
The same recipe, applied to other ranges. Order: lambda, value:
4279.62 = 19.9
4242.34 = 18.3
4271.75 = 16.3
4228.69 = 4.69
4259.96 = 17.2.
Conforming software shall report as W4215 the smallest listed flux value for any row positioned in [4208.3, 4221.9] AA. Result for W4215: 18.9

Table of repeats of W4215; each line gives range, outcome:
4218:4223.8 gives 17.2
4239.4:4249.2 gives 17.6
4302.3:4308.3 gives 15.4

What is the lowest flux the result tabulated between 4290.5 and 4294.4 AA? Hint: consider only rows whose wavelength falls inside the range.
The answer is 13.1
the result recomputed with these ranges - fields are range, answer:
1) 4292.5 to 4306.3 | 15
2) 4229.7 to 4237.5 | 6.22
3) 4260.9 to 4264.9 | 15.3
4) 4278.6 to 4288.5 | 18.7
